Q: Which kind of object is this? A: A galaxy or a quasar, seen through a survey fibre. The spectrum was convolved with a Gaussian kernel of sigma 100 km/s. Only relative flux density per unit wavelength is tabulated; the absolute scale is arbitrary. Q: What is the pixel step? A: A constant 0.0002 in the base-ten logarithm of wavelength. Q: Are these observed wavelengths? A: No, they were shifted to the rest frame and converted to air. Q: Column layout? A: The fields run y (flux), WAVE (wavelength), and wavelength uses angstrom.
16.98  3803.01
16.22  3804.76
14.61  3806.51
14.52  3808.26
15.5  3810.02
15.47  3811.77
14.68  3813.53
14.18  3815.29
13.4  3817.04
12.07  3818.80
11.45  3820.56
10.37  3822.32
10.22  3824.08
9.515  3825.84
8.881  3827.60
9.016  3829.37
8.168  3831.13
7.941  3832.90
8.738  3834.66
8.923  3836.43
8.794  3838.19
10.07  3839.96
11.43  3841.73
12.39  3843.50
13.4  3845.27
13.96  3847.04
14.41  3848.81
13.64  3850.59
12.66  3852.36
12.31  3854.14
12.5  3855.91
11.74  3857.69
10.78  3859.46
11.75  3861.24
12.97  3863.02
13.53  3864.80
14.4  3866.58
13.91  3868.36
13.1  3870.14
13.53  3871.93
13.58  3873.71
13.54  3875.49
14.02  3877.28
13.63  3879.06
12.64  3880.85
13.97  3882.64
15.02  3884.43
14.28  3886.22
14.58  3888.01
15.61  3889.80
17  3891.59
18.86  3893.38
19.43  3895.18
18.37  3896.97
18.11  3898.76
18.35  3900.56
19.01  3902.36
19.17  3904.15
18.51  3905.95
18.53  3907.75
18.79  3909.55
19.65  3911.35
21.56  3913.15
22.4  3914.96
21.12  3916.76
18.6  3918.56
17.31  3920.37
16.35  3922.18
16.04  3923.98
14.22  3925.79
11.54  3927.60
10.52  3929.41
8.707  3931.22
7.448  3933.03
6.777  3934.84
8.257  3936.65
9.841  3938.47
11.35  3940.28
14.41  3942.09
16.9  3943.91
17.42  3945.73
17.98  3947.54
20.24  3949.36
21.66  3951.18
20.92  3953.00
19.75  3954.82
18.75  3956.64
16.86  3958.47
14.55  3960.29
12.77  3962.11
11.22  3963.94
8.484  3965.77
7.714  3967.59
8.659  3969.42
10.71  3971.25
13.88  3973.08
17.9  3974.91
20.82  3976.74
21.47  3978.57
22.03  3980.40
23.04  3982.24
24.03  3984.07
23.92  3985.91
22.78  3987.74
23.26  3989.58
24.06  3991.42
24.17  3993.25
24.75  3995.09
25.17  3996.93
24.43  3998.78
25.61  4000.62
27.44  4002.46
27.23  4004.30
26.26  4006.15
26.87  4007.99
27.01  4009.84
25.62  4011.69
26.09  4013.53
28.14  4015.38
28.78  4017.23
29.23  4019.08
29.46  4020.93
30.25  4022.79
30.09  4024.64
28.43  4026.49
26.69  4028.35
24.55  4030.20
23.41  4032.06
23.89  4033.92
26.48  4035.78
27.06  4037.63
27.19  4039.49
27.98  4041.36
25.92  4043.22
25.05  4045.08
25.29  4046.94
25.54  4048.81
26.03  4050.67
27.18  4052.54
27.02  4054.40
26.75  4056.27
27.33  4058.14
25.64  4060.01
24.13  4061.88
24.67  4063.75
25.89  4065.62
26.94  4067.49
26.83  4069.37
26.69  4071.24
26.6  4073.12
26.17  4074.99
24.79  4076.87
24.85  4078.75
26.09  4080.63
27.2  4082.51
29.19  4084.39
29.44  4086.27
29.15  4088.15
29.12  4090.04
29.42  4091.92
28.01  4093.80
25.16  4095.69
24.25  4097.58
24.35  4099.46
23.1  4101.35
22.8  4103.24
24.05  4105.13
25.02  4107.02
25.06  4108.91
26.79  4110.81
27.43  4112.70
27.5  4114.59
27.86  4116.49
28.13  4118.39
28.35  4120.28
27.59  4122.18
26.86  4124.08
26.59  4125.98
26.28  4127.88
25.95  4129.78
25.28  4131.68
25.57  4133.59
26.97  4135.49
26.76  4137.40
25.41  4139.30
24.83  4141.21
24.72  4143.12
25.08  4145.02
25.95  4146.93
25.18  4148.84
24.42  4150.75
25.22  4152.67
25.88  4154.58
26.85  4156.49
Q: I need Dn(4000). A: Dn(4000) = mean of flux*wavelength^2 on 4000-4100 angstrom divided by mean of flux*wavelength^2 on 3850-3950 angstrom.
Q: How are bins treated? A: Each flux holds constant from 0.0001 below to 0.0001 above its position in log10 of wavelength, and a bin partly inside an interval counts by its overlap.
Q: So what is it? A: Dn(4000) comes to 1.9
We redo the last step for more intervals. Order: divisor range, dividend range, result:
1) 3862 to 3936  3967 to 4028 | 1.61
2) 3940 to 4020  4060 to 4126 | 1.35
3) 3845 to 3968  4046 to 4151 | 1.92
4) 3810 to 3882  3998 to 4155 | 2.45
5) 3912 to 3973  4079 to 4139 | 1.98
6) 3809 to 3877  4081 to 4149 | 2.51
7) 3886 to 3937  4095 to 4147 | 1.76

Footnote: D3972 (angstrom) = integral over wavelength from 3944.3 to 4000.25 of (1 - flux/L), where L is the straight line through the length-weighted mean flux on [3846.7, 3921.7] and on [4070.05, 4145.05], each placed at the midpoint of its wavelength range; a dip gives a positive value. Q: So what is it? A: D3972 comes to 3.3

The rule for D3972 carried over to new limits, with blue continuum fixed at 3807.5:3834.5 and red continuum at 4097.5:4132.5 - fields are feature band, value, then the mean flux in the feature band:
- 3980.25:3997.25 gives -3.4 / 23.7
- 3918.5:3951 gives 6.8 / 13.6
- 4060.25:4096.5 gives -3.9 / 26.8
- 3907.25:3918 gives -2.8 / 20.4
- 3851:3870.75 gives 1.2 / 12.7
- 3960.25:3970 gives 4.4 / 10.3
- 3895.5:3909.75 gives -2.8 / 18.6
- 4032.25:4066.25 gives -4.8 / 26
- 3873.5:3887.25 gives 0.6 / 13.9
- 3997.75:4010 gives -3.4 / 26.4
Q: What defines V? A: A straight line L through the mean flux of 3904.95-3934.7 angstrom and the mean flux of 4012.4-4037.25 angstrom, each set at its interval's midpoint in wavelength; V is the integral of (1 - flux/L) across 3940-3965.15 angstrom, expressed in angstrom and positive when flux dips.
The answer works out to 3.5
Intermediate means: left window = 16.1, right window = 27.3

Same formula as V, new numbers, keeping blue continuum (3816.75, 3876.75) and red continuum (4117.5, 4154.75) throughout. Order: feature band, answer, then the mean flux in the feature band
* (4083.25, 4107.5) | -2.5 angstrom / 26.4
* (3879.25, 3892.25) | -1.0 angstrom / 14.6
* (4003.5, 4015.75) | -4.3 angstrom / 26.7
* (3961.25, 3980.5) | 4.4 angstrom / 13.8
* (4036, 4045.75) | -2.4 angstrom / 26.7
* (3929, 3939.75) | 5.0 angstrom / 8.6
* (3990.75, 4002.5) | -3.6 angstrom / 24.9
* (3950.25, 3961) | -1.1 angstrom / 18.8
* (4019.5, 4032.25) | -4.5 angstrom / 27.9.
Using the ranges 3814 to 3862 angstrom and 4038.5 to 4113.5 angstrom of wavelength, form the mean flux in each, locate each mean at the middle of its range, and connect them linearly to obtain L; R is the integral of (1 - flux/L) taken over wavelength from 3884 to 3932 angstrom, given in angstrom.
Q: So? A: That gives -4.8 angstrom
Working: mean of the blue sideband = 11.2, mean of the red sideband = 26.2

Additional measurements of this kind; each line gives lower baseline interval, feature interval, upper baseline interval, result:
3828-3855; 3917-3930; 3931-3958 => -1.2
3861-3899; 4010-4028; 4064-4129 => -4.8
